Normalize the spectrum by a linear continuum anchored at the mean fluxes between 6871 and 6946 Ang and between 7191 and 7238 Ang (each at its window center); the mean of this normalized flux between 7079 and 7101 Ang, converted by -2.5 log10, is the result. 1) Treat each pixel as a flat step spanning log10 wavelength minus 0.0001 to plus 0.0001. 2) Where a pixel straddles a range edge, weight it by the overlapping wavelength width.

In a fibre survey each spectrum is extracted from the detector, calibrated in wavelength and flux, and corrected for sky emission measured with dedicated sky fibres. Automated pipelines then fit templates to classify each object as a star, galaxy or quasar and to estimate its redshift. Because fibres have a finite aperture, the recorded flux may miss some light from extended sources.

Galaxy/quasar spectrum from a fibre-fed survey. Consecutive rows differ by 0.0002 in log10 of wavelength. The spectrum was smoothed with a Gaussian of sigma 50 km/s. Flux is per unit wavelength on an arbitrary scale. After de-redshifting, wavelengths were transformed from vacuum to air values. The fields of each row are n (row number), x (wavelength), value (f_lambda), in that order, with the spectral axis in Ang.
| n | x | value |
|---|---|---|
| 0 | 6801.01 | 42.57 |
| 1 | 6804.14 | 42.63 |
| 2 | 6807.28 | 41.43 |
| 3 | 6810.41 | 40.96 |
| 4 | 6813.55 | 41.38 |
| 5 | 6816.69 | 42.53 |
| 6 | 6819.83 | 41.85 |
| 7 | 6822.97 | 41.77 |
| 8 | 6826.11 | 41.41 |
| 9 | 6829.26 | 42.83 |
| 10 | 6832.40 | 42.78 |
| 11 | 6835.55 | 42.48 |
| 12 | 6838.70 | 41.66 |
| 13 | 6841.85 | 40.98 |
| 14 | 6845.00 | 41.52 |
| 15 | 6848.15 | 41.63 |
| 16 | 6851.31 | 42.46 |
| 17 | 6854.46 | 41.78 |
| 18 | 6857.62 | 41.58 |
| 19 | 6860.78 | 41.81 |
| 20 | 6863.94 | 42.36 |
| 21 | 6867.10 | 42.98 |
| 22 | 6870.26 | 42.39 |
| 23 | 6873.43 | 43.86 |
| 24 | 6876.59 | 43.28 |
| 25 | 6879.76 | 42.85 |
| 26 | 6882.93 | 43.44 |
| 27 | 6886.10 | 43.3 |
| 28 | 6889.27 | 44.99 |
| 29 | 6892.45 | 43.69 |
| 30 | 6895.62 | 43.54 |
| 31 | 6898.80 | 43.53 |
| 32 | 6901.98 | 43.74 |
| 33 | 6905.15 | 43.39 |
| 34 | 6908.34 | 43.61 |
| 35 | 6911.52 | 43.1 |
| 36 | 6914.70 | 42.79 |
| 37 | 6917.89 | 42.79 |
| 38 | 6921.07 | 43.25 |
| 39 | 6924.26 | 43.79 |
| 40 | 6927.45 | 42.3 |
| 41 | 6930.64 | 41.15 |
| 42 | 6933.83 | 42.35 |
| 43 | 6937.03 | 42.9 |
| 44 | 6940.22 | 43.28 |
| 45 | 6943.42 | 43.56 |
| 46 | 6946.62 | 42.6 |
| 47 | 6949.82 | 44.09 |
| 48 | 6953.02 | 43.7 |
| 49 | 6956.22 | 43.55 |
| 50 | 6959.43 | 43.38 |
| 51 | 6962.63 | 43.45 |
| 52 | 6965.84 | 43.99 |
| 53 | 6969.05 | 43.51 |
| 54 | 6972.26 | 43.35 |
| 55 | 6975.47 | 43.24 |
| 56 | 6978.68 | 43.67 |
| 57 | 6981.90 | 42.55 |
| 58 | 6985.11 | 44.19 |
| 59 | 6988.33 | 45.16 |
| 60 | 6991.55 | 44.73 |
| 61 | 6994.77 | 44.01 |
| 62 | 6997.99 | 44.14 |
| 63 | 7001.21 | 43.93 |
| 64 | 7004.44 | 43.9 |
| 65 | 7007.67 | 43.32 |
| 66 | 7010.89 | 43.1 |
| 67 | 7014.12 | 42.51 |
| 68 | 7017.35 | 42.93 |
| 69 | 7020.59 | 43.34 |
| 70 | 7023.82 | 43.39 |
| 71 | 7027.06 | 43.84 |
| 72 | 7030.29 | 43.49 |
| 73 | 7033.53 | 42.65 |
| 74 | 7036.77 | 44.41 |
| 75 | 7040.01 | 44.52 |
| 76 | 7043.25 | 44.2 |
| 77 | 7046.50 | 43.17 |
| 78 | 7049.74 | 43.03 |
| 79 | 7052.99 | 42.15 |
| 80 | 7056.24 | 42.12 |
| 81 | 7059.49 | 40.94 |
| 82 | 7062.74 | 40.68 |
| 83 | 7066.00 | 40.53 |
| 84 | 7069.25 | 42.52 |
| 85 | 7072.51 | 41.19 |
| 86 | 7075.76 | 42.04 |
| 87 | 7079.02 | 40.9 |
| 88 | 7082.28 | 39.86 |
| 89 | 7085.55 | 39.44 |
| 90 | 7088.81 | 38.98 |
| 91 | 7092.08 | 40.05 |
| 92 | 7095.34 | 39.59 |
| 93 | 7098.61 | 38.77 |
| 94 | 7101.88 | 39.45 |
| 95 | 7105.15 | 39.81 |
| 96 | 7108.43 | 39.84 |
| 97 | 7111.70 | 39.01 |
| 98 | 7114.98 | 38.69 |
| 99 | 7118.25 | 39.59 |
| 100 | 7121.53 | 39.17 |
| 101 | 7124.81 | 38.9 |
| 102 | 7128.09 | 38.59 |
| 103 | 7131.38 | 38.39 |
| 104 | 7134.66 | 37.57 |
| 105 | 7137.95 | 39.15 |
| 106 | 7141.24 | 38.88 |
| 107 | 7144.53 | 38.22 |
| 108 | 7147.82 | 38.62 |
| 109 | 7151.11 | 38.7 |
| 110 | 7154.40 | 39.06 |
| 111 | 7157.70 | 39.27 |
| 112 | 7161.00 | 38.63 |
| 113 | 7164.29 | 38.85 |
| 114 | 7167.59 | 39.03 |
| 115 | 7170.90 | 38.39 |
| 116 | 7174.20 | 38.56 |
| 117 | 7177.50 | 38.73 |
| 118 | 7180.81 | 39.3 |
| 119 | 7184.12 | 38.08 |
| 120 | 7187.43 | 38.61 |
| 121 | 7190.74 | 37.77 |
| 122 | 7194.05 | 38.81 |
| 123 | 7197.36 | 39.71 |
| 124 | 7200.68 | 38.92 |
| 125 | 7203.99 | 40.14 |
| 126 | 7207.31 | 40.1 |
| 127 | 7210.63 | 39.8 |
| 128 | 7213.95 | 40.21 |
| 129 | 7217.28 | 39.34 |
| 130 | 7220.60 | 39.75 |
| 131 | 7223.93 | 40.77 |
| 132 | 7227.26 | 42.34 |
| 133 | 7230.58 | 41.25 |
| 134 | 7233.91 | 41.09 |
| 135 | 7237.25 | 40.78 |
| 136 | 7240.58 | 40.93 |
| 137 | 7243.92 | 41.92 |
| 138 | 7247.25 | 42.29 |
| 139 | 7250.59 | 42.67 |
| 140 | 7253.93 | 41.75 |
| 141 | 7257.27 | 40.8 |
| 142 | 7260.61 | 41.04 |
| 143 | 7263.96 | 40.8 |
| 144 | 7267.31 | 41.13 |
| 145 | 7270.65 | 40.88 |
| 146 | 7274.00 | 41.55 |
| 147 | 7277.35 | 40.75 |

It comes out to 0.05 mag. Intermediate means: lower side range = 43.2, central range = 39.6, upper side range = 40.1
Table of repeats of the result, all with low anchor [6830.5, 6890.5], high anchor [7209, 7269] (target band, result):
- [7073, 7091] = 0.04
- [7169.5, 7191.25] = 0.07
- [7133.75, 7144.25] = 0.08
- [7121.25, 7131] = 0.07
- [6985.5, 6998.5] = -0.06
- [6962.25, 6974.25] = -0.04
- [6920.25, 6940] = -0.01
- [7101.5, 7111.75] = 0.05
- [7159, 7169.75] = 0.07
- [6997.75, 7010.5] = -0.04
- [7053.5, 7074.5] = 0.01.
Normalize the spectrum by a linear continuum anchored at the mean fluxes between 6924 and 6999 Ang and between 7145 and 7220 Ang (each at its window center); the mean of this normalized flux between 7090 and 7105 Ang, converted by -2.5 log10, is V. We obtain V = 0.03 mag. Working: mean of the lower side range 43.4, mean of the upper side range 39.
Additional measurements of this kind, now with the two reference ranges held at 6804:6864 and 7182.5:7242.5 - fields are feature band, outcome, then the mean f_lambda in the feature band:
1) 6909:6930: -0.04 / 43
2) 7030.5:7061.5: -0.06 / 43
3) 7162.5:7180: 0.04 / 38.7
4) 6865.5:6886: -0.04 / 43.1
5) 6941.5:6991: -0.06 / 43.6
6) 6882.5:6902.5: -0.06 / 43.8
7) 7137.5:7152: 0.04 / 38.7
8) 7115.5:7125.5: 0.03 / 39.2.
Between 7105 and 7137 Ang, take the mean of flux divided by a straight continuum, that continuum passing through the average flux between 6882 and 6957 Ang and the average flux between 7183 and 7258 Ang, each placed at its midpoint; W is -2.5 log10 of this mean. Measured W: 0.065 mag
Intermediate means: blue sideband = 43.3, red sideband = 40.4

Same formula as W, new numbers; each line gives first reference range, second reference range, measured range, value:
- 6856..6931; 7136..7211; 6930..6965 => -0.022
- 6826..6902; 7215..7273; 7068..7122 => 0.048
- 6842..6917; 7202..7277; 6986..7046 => -0.040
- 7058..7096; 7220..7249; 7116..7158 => 0.057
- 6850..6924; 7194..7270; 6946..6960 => -0.022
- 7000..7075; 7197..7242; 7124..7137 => 0.088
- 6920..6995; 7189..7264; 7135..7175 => 0.070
